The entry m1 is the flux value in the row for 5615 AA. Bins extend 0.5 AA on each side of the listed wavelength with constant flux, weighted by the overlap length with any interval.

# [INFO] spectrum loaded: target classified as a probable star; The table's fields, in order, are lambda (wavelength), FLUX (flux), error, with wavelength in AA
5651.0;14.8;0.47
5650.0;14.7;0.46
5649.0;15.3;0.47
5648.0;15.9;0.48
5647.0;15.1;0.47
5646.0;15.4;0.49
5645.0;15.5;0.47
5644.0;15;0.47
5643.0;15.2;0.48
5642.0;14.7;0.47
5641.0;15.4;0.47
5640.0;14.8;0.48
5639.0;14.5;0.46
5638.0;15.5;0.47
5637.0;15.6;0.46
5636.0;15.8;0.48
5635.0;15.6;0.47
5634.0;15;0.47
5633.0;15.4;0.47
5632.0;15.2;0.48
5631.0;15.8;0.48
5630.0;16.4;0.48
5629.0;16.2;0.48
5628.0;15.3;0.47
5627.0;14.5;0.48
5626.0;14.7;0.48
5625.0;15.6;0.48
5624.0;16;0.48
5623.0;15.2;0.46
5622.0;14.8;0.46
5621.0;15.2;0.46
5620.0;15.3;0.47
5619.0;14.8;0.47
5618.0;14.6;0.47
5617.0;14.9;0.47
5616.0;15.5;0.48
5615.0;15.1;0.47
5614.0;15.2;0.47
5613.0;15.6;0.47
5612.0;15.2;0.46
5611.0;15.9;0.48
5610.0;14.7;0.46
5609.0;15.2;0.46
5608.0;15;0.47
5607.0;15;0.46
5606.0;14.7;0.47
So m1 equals 15.1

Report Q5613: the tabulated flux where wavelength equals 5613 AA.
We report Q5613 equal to 15.6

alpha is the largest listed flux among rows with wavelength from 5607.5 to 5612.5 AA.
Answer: 15.9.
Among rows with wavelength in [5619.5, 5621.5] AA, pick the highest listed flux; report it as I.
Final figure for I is 15.3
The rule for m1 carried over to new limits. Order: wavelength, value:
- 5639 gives 14.5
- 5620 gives 15.3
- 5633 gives 15.4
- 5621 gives 15.2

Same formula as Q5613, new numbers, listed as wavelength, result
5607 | 15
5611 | 15.9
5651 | 14.8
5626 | 14.7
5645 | 15.5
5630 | 16.4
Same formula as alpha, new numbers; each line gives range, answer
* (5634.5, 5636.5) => 15.8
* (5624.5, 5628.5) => 15.6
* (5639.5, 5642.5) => 15.4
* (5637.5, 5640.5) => 15.5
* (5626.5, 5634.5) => 16.4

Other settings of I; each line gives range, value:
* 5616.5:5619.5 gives 14.9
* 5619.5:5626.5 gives 16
